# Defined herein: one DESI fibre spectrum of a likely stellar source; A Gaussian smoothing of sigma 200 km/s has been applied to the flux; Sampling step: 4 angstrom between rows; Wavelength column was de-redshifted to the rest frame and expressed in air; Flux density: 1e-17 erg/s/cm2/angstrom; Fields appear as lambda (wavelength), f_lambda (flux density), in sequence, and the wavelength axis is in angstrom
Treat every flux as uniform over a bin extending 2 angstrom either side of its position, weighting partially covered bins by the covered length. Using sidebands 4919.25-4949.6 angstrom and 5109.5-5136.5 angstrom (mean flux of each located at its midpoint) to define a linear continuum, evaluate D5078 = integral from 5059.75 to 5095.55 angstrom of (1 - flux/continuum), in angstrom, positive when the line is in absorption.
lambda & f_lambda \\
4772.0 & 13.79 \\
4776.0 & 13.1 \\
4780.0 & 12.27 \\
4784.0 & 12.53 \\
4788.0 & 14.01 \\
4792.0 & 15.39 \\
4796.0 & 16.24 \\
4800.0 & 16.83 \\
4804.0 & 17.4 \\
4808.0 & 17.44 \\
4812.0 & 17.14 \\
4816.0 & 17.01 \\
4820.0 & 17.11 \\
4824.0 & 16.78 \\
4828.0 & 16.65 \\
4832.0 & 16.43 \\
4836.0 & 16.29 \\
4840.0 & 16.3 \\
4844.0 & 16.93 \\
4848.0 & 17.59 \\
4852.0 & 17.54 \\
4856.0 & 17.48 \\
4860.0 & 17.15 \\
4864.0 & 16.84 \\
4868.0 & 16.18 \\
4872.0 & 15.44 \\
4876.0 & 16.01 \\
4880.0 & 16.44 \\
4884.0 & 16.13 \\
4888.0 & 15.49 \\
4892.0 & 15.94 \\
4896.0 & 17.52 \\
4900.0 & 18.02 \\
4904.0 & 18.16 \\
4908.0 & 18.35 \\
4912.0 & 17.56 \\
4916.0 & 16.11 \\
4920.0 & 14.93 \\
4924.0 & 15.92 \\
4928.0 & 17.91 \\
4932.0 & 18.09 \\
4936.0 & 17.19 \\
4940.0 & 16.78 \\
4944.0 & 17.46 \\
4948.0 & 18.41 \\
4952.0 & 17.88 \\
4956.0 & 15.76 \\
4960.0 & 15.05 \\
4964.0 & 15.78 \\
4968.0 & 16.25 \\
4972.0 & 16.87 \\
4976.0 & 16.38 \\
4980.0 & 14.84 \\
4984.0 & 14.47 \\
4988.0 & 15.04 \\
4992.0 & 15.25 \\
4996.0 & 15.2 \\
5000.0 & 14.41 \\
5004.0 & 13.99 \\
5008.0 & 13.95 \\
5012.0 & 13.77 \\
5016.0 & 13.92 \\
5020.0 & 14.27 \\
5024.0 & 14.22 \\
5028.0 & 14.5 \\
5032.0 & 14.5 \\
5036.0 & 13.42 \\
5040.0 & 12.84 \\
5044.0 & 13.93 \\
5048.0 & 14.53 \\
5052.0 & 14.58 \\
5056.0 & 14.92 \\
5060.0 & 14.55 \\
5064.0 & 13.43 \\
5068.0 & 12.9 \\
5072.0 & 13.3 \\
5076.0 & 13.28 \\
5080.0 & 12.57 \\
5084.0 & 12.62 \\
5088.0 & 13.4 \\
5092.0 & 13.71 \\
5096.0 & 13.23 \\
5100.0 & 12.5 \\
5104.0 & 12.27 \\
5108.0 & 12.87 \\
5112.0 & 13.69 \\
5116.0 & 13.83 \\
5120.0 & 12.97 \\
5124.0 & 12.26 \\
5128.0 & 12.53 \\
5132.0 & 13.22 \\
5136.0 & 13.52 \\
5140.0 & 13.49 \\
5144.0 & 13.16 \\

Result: 2.15 angstrom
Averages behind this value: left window 17.2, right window 13.1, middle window 13.2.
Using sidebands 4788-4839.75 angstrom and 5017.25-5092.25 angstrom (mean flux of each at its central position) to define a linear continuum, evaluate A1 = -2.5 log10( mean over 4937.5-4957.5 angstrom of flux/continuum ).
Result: -0.15 mag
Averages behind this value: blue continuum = 16.6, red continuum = 13.8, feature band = 17.3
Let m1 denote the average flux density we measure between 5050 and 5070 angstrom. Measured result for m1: 14.1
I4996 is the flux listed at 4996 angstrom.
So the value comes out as 15.2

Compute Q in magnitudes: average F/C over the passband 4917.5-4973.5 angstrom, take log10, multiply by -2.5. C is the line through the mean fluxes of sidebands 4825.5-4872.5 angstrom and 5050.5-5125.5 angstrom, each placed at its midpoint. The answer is -0.09 mag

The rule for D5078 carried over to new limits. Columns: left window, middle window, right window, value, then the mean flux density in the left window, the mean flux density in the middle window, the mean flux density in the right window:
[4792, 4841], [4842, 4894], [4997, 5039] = -1.5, 16.8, 16.6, 14.1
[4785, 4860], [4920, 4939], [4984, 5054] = -2.1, 16.7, 17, 14.3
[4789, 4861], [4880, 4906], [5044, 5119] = -1.5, 16.8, 16.8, 13.5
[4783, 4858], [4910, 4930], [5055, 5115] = -1.5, 16.5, 16.5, 13.3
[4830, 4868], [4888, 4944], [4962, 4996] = -2.9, 16.9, 17.1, 15.6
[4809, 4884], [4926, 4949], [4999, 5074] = -3.3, 16.7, 17.6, 14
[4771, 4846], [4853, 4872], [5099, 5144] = -1.8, 15.8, 16.8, 13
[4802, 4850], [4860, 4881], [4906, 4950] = 0.9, 16.9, 16.3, 17.2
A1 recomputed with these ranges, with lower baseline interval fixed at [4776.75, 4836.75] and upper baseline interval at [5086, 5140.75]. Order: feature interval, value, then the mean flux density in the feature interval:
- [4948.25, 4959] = -0.16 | 16.9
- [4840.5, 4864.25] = -0.12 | 17.2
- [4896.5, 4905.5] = -0.19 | 18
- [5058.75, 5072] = 0.00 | 13.5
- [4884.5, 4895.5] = -0.06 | 16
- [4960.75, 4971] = -0.11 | 16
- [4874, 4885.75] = -0.07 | 16.2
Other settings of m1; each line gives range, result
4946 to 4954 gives 18.1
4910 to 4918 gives 16.8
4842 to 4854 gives 17.4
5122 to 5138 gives 12.9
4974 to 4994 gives 15.2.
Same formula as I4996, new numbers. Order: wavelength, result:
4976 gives 16.38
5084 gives 12.62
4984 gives 14.47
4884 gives 16.13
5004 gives 13.99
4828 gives 16.65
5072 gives 13.3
